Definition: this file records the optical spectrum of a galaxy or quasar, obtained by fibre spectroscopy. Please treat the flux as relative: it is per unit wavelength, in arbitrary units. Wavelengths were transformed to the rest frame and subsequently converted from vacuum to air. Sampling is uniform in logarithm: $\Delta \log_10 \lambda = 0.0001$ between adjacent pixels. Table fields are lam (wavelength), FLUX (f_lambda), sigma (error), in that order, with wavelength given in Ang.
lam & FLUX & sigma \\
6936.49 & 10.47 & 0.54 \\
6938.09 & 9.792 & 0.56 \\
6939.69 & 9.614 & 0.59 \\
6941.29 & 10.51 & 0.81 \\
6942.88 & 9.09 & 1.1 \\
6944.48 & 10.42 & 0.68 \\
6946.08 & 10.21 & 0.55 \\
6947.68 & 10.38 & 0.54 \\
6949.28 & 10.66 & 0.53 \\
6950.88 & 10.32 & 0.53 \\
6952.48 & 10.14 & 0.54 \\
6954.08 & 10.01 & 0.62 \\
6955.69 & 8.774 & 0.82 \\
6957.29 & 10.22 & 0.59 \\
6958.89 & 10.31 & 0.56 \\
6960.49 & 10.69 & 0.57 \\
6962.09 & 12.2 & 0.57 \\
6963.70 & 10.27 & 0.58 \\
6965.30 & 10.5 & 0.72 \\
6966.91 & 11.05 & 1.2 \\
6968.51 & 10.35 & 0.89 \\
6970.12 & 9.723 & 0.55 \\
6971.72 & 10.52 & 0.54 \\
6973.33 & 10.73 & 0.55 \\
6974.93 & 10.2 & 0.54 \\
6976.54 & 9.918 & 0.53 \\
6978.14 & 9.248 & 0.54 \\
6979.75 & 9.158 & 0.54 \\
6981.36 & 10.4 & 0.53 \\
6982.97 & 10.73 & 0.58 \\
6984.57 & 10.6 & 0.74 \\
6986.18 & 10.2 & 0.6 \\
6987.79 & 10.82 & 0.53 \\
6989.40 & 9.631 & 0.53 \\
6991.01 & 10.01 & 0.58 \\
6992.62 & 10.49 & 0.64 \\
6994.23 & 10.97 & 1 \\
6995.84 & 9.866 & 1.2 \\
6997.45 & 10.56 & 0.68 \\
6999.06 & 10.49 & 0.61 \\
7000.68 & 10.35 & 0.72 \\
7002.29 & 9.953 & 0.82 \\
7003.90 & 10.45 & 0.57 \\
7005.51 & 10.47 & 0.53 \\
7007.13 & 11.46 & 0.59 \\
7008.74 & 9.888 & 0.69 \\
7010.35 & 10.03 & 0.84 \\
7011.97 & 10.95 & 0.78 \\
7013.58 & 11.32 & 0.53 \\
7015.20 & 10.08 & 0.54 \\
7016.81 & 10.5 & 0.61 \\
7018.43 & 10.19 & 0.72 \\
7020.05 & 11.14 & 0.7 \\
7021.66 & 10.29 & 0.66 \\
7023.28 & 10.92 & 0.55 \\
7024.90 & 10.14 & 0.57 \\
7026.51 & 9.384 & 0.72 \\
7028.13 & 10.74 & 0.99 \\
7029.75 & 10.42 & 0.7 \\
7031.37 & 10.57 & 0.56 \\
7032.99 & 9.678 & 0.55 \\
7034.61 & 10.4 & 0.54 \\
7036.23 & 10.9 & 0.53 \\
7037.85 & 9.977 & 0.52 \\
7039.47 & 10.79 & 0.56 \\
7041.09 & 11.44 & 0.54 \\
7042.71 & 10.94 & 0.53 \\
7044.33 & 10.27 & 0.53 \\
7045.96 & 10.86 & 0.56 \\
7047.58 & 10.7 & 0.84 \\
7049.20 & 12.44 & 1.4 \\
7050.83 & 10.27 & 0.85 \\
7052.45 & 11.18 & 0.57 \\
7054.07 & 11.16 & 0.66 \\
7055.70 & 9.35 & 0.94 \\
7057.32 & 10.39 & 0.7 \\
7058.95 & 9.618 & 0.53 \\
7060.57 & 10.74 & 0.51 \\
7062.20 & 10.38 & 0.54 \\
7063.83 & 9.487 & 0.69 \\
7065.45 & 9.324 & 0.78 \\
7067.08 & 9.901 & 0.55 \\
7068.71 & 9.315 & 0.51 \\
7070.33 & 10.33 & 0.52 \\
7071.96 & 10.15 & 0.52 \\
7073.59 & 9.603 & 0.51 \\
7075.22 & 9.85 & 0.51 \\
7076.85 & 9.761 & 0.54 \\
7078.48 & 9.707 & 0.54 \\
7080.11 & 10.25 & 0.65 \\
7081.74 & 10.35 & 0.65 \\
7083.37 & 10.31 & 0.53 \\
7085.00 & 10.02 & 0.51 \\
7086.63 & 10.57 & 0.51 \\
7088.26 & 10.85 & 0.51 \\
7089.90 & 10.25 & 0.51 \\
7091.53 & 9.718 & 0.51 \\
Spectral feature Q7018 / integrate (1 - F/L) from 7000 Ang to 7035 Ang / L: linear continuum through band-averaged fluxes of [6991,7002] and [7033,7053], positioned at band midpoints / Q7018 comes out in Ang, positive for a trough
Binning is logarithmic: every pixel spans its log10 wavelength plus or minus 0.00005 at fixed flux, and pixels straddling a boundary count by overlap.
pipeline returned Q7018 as 0.5 Ang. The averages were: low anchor 10.4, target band 10.4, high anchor 10.8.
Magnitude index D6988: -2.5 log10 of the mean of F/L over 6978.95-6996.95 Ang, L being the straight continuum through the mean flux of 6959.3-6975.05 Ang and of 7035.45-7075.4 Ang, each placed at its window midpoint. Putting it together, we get 0.03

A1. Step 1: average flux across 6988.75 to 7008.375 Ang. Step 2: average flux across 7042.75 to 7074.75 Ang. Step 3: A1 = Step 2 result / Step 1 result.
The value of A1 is 0.99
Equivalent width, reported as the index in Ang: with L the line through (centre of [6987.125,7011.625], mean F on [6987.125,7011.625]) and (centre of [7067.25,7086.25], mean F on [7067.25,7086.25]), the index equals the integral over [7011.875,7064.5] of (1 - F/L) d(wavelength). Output -1.8 Ang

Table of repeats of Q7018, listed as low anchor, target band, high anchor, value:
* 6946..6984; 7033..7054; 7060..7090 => -1.5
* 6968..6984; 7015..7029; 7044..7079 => -0.3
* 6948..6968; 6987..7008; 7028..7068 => 0.0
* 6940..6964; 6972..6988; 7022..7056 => 0.3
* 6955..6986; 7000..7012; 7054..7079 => -0.3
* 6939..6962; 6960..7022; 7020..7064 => -0.6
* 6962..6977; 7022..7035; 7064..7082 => -0.2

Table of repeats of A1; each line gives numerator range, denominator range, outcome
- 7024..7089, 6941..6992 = 1.01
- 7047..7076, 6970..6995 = 1.00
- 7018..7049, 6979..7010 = 1.02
